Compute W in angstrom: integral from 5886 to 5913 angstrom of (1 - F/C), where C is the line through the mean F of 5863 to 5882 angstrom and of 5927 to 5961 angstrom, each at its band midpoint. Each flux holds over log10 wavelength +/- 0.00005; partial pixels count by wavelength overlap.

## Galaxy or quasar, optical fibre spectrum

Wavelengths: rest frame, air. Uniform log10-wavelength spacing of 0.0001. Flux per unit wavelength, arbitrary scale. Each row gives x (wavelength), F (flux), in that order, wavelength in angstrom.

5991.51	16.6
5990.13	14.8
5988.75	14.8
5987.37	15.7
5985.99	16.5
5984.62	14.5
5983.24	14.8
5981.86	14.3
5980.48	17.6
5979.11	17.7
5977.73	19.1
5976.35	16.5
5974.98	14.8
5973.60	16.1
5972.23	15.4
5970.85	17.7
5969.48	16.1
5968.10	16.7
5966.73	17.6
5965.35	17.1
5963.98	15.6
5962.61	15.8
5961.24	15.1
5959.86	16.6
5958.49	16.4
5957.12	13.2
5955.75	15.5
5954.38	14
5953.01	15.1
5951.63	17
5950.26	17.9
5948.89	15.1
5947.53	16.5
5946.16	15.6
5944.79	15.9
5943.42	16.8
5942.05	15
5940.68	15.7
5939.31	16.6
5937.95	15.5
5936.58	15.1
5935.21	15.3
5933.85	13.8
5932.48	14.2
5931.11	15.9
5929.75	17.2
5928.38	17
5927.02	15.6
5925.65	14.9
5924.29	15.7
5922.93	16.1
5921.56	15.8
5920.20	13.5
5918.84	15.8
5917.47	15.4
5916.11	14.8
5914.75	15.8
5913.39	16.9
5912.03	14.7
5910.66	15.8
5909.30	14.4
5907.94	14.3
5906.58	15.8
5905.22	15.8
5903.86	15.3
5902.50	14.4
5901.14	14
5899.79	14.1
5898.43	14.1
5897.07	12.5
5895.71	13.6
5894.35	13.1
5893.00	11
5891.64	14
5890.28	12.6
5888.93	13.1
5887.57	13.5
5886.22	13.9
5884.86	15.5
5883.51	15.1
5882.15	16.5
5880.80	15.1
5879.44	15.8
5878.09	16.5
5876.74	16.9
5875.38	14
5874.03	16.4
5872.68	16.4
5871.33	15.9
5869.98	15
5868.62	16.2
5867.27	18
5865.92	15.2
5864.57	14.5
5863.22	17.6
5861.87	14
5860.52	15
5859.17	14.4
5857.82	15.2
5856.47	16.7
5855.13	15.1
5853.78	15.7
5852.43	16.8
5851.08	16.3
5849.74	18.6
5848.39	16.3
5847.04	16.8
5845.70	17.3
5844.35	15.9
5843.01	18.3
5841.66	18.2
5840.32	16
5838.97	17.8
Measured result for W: 3.1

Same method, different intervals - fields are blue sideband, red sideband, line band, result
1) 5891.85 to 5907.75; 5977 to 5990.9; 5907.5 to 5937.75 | -1.8 angstrom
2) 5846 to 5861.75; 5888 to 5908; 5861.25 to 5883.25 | -1.1 angstrom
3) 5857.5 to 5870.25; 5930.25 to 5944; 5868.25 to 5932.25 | 1.9 angstrom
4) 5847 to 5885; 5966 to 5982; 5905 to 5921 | 1.0 angstrom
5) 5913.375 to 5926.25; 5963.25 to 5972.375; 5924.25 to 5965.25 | 1.0 angstrom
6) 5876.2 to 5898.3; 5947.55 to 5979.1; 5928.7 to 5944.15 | -0.1 angstrom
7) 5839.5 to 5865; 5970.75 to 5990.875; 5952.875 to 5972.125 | 0.1 angstrom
